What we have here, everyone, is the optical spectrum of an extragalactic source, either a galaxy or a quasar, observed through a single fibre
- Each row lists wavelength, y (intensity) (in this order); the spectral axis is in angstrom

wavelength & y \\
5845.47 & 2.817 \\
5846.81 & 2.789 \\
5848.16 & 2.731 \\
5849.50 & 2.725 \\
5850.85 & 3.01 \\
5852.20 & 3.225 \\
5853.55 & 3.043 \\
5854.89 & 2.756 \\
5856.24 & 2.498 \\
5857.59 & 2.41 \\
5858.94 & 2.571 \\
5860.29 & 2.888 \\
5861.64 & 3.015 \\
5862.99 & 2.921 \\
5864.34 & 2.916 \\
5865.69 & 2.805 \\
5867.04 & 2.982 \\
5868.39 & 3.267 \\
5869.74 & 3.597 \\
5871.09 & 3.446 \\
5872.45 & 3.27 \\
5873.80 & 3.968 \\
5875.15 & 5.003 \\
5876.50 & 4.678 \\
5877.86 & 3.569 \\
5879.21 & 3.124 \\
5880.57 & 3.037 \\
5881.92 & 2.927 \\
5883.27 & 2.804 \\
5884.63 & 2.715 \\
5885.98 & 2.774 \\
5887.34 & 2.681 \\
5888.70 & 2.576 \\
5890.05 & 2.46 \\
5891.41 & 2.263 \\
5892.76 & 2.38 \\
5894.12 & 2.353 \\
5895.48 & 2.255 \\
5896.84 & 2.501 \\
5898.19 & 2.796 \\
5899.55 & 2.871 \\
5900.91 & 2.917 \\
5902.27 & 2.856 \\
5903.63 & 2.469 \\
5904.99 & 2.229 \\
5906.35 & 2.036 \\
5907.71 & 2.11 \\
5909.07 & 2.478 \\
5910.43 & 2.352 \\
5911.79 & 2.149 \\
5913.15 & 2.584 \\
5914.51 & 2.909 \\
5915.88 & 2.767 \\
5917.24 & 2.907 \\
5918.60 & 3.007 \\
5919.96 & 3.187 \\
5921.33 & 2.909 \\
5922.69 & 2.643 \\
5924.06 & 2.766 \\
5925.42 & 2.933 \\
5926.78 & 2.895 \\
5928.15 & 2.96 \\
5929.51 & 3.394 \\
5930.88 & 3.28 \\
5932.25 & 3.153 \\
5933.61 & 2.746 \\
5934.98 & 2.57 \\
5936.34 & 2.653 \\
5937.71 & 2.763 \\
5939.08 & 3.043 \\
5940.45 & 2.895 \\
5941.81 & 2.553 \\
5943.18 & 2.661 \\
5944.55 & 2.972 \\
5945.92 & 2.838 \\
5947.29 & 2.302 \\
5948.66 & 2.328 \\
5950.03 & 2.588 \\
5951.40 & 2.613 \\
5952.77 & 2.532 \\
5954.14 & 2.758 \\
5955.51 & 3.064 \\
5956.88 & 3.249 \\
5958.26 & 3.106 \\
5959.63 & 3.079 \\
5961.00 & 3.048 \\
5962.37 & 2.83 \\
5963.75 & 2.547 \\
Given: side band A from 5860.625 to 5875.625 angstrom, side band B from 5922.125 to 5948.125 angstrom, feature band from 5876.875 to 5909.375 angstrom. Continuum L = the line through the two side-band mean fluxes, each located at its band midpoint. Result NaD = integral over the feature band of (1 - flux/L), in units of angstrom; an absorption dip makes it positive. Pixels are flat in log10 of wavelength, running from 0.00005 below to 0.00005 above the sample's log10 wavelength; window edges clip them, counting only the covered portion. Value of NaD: 5.25 angstrom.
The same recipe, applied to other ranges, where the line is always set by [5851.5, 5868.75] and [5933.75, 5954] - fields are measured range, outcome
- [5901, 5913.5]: 1.7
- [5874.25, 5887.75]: -2.6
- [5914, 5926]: -0.7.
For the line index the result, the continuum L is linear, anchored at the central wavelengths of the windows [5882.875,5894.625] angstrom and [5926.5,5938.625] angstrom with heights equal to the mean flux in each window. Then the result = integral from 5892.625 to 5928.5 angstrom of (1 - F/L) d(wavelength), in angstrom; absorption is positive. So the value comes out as 1.40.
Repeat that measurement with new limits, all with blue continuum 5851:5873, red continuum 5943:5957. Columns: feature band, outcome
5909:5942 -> -0.66 angstrom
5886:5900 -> 1.74 angstrom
